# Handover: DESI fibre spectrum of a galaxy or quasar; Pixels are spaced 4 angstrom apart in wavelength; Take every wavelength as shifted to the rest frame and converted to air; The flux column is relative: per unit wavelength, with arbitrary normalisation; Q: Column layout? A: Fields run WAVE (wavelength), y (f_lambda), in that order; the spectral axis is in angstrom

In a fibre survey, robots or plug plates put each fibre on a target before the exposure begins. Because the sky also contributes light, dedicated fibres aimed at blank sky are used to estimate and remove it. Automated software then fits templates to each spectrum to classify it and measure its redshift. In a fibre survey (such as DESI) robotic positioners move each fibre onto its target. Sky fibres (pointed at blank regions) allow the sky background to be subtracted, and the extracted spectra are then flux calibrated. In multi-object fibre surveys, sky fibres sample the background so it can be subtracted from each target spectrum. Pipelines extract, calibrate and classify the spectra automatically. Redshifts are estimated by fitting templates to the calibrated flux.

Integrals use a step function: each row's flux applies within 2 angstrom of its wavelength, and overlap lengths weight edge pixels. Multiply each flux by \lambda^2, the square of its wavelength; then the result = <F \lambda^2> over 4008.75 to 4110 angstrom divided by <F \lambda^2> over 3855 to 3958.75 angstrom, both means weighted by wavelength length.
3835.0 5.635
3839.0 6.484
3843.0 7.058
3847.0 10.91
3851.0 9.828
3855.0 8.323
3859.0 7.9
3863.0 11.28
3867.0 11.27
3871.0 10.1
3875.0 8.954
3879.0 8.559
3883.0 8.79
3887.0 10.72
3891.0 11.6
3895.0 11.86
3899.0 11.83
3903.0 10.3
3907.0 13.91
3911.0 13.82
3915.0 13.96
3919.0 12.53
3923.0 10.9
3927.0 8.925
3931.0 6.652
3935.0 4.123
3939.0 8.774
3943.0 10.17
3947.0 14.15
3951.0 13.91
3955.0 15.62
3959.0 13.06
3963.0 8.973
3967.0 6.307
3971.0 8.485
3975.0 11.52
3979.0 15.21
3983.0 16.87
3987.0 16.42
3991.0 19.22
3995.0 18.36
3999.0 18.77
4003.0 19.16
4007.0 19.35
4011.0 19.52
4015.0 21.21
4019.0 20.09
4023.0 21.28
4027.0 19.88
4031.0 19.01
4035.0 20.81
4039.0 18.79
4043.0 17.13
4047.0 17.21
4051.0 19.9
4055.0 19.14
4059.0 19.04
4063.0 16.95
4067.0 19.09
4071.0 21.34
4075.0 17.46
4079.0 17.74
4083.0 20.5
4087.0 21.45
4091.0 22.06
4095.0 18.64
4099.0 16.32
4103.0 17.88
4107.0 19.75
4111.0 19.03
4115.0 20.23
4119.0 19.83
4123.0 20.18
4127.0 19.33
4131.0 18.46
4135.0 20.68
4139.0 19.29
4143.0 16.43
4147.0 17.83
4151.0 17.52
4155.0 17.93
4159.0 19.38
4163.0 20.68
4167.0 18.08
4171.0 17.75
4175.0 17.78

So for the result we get 1.92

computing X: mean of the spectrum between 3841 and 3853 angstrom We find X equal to 9.27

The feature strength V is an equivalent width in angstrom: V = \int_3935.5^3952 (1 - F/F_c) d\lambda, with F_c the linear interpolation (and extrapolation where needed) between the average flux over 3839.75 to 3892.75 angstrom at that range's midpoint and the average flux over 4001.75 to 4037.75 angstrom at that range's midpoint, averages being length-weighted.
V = 4.4 angstrom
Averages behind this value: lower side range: 9.55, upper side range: 20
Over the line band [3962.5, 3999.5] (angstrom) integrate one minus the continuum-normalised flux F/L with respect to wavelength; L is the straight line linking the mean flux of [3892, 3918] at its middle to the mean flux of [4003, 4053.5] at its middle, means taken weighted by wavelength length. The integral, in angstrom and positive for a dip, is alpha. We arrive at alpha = 6.5 angstrom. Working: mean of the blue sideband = 12.6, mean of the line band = 14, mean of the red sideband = 19.5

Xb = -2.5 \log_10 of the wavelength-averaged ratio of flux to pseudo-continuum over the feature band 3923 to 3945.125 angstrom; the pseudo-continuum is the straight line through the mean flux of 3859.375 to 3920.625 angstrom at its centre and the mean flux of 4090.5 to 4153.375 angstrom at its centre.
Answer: 0.49 mag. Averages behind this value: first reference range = 11.2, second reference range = 18.9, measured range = 8.05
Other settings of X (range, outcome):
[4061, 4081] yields 18.5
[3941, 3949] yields 12.2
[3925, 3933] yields 7.79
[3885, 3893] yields 11.2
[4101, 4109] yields 18.8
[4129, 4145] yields 18.7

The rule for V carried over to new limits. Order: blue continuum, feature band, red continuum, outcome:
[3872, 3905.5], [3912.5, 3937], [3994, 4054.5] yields 5.8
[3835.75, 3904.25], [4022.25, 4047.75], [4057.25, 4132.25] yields -3.8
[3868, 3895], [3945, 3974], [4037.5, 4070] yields 4.7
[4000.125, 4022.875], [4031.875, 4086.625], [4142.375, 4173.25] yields 1.3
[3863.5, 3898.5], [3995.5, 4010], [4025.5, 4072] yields -2.1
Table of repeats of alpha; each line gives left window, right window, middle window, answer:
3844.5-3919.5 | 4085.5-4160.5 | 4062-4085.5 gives -2.19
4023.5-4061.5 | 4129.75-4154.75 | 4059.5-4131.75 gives -2.23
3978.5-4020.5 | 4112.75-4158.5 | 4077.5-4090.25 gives -0.94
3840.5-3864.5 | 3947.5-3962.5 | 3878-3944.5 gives 6.53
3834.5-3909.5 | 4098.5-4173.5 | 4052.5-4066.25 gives -1.94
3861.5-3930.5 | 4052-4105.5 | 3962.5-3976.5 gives 5.47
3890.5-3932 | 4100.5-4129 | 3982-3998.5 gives -3.64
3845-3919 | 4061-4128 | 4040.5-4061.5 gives -1.08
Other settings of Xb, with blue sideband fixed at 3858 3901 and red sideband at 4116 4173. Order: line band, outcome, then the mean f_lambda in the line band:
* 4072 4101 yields -0.137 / 19.2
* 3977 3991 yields -0.210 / 16.6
